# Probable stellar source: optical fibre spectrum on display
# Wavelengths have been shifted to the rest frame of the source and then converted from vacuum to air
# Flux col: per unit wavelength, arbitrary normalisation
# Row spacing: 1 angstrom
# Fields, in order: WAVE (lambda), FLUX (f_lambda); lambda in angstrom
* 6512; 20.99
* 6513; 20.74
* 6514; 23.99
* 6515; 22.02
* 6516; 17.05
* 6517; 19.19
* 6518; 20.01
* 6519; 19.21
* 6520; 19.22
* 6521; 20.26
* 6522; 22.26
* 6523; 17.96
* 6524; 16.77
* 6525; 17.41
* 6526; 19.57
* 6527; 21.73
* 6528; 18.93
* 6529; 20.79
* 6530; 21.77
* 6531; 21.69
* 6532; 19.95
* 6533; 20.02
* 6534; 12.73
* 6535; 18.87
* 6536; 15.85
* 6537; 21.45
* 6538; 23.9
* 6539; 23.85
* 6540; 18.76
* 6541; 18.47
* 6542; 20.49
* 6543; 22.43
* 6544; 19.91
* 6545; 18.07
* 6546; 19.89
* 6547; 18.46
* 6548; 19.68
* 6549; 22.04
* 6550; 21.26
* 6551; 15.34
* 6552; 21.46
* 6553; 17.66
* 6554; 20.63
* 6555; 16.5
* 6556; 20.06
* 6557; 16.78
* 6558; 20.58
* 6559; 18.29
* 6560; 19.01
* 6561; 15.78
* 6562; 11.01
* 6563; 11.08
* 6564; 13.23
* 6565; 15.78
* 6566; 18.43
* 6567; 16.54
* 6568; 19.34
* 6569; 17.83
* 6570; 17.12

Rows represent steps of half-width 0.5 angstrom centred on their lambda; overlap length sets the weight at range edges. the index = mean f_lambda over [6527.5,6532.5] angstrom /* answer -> 20.6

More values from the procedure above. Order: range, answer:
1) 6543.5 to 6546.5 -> 19.3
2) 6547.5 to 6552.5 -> 20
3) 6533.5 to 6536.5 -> 15.8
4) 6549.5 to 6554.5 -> 19.3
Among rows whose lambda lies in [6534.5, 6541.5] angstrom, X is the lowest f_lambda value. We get 15.85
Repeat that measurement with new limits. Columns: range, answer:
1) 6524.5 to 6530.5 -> 17.41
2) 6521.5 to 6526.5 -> 16.77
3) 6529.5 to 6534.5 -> 12.73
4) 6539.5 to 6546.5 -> 18.07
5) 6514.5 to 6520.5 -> 17.05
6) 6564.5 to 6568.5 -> 15.78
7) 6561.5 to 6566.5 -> 11.01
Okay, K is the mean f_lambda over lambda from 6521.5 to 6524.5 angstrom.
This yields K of 19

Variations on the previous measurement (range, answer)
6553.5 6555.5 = 18.6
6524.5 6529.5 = 19.7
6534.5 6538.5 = 20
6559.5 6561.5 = 17.4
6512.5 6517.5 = 20.6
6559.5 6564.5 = 14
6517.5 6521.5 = 19.7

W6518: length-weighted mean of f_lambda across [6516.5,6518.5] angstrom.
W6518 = 19.6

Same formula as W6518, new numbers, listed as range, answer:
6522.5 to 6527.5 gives 18.7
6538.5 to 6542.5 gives 20.4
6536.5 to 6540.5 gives 22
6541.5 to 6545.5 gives 20.2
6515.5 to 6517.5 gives 18.1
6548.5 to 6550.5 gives 21.6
